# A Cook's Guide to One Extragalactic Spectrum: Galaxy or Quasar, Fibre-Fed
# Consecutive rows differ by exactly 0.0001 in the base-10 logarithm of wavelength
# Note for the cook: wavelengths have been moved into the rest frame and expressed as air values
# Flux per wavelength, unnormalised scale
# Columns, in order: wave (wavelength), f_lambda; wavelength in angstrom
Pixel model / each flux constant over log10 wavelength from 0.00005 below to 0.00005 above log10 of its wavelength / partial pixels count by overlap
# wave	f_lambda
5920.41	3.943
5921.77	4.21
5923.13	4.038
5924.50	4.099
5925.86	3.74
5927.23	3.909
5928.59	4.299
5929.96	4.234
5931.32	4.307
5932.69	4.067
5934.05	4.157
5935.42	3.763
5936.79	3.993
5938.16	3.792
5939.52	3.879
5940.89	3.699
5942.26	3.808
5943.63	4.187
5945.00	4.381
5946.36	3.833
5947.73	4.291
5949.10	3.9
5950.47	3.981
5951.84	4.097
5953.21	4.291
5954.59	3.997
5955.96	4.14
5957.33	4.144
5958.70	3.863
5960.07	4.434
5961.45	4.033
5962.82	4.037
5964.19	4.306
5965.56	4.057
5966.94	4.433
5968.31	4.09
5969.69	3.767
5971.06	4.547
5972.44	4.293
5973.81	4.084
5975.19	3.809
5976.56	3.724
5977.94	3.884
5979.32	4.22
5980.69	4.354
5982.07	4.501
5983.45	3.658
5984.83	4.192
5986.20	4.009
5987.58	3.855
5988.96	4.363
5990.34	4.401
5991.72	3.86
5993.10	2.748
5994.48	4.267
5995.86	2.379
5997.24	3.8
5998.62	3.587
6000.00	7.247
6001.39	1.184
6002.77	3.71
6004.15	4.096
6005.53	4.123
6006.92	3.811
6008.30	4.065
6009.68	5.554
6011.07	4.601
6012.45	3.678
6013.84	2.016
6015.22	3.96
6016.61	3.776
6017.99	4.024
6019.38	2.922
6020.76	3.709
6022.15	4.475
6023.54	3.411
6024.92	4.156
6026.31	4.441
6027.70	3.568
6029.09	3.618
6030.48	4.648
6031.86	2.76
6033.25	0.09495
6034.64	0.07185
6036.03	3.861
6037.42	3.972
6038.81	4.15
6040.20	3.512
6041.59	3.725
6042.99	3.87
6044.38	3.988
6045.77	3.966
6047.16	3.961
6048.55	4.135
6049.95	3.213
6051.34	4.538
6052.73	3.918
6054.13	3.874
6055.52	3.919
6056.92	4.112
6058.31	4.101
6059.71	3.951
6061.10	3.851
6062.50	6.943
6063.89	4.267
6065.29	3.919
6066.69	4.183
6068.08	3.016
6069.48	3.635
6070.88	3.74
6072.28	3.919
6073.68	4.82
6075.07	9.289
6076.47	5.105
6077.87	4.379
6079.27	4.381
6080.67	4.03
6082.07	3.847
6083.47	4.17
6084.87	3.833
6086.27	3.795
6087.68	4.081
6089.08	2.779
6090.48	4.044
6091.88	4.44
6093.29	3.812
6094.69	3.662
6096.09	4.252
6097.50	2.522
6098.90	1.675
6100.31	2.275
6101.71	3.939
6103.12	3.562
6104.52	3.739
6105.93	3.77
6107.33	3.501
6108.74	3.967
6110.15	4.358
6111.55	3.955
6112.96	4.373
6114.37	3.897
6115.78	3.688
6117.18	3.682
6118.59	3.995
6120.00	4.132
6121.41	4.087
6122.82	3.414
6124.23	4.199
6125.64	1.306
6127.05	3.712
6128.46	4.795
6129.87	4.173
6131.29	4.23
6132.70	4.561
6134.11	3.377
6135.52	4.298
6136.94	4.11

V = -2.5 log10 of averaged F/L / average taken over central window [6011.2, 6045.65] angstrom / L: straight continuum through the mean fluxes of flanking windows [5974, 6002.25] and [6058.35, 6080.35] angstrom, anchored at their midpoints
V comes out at 0.22 mag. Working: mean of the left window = 3.9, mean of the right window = 4.6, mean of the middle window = 3.46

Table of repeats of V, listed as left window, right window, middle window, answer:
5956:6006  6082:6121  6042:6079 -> -0.14 mag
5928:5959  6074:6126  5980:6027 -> 0.02 mag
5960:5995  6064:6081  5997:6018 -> 0.07 mag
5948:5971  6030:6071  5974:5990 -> -0.01 mag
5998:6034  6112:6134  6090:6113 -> 0.07 mag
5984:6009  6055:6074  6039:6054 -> 0.05 mag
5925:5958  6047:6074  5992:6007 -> 0.10 mag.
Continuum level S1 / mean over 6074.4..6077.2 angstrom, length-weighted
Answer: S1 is 7.14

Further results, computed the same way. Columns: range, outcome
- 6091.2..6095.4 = 3.97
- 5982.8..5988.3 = 3.94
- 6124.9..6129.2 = 3.29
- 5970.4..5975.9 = 4.18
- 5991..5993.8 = 3.32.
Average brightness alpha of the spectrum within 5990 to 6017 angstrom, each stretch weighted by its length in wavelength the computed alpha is 3.84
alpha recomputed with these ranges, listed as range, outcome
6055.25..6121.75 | 4.03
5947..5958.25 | 4.1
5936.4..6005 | 4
